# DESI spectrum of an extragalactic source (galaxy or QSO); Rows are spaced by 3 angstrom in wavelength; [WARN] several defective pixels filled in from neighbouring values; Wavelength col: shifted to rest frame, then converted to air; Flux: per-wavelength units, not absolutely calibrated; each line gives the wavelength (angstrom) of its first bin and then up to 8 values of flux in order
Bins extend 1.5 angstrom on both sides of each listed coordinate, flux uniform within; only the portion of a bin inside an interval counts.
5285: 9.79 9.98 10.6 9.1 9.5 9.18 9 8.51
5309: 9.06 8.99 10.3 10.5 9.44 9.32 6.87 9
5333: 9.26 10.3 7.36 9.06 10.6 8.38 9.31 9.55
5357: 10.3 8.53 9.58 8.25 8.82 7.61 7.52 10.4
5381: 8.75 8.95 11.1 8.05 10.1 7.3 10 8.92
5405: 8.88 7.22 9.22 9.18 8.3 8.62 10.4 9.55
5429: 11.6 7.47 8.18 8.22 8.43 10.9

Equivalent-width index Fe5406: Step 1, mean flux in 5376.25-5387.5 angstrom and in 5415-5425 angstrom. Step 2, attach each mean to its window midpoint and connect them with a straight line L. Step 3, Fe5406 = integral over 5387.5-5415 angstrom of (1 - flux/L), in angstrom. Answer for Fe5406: 1.6 angstrom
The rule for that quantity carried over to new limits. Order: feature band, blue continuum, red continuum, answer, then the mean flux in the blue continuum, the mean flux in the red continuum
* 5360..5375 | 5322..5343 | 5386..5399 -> 0.9 angstrom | 8.75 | 9.16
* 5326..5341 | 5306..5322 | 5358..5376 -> 0.9 angstrom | 9.56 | 8.46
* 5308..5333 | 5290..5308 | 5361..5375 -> -0.5 angstrom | 9.27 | 8.45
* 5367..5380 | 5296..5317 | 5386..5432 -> 0.9 angstrom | 9.24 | 9.15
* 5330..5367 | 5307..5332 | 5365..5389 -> -0.7 angstrom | 9.17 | 8.92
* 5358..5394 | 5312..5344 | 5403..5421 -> -0.6 angstrom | 9.16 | 8.58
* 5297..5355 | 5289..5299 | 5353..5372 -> 1.5 angstrom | 9.72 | 9.04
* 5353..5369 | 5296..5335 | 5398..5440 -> -0.2 angstrom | 9.16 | 8.96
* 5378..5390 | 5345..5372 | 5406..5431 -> -0.5 angstrom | 9.09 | 9.22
